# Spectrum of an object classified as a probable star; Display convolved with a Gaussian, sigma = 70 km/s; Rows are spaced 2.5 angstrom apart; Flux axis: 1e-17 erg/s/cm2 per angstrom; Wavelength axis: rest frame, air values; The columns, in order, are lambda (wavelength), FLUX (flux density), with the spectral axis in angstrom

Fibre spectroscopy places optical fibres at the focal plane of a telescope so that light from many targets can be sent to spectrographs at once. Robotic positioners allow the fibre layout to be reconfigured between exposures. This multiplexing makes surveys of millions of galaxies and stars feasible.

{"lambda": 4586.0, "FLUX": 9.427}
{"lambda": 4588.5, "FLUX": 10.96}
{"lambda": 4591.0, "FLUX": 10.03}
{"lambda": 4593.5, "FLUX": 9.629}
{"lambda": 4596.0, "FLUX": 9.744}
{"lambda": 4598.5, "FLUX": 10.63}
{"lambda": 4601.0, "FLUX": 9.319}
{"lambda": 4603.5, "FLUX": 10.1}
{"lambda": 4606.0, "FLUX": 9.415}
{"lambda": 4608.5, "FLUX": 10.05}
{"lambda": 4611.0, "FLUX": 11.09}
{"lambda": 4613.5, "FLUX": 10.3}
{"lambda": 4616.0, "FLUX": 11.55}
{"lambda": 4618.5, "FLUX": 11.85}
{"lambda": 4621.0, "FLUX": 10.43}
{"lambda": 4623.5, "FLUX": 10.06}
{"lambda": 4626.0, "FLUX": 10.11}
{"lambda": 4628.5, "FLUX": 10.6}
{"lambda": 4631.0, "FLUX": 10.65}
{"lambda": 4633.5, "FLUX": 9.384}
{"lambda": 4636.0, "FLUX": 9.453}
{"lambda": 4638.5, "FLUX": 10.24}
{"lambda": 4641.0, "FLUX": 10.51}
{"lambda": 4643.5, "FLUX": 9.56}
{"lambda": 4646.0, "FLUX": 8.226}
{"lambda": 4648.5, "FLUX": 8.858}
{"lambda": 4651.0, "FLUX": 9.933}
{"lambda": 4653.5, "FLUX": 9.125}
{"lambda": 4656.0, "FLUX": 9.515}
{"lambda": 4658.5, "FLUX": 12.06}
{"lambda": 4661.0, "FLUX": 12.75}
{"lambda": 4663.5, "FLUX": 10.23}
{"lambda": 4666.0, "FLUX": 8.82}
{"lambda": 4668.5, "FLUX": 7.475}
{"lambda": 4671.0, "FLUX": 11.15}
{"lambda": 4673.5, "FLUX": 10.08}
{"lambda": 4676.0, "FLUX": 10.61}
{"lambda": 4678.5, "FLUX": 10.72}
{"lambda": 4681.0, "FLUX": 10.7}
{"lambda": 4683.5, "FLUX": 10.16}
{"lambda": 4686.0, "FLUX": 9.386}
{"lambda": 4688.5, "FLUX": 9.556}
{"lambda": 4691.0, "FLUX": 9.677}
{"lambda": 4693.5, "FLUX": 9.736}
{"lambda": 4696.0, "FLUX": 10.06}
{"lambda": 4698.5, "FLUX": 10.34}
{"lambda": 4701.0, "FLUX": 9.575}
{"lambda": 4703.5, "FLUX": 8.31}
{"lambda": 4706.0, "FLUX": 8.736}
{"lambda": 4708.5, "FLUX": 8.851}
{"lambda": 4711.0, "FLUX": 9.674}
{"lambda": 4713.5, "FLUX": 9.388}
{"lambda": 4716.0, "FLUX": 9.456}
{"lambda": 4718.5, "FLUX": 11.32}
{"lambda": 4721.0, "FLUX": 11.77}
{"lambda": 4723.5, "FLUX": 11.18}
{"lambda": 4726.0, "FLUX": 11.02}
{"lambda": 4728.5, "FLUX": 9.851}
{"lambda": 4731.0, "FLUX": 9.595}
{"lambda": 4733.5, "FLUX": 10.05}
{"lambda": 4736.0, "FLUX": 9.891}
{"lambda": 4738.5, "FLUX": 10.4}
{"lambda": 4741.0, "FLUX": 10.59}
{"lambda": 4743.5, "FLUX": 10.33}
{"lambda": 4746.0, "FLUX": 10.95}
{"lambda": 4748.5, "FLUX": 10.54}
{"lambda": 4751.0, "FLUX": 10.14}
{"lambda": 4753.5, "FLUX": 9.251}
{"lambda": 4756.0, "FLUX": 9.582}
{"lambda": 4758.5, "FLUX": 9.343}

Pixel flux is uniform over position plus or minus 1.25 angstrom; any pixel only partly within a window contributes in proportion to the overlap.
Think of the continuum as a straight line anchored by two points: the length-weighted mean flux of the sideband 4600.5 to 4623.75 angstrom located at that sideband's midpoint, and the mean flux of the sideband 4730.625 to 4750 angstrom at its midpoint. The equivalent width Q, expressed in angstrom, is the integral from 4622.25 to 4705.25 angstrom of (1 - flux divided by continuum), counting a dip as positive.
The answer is 3.90 angstrom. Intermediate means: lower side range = 10.5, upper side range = 10.3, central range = 9.92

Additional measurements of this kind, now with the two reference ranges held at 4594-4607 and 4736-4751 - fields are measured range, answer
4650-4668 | -0.2 angstrom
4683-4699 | 0.7 angstrom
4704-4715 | 1.3 angstrom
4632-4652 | 1.0 angstrom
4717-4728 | -0.9 angstrom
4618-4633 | -0.8 angstrom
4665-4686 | 0.5 angstrom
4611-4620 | -1.2 angstrom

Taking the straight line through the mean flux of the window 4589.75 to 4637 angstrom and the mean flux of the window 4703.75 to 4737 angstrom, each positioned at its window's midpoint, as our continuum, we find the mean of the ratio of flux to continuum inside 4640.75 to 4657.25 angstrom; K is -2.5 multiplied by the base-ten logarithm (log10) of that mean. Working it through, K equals 0.09 mag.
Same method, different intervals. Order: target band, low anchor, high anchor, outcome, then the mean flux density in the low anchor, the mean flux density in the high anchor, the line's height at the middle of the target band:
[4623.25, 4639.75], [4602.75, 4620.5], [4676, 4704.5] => 0.04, 10.6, 9.89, 10.4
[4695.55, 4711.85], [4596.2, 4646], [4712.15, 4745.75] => 0.11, 10.2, 10.4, 10.3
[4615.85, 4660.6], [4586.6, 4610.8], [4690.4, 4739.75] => -0.01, 10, 9.95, 9.99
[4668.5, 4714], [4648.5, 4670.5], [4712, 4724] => 0.06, 9.96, 10.6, 10.3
